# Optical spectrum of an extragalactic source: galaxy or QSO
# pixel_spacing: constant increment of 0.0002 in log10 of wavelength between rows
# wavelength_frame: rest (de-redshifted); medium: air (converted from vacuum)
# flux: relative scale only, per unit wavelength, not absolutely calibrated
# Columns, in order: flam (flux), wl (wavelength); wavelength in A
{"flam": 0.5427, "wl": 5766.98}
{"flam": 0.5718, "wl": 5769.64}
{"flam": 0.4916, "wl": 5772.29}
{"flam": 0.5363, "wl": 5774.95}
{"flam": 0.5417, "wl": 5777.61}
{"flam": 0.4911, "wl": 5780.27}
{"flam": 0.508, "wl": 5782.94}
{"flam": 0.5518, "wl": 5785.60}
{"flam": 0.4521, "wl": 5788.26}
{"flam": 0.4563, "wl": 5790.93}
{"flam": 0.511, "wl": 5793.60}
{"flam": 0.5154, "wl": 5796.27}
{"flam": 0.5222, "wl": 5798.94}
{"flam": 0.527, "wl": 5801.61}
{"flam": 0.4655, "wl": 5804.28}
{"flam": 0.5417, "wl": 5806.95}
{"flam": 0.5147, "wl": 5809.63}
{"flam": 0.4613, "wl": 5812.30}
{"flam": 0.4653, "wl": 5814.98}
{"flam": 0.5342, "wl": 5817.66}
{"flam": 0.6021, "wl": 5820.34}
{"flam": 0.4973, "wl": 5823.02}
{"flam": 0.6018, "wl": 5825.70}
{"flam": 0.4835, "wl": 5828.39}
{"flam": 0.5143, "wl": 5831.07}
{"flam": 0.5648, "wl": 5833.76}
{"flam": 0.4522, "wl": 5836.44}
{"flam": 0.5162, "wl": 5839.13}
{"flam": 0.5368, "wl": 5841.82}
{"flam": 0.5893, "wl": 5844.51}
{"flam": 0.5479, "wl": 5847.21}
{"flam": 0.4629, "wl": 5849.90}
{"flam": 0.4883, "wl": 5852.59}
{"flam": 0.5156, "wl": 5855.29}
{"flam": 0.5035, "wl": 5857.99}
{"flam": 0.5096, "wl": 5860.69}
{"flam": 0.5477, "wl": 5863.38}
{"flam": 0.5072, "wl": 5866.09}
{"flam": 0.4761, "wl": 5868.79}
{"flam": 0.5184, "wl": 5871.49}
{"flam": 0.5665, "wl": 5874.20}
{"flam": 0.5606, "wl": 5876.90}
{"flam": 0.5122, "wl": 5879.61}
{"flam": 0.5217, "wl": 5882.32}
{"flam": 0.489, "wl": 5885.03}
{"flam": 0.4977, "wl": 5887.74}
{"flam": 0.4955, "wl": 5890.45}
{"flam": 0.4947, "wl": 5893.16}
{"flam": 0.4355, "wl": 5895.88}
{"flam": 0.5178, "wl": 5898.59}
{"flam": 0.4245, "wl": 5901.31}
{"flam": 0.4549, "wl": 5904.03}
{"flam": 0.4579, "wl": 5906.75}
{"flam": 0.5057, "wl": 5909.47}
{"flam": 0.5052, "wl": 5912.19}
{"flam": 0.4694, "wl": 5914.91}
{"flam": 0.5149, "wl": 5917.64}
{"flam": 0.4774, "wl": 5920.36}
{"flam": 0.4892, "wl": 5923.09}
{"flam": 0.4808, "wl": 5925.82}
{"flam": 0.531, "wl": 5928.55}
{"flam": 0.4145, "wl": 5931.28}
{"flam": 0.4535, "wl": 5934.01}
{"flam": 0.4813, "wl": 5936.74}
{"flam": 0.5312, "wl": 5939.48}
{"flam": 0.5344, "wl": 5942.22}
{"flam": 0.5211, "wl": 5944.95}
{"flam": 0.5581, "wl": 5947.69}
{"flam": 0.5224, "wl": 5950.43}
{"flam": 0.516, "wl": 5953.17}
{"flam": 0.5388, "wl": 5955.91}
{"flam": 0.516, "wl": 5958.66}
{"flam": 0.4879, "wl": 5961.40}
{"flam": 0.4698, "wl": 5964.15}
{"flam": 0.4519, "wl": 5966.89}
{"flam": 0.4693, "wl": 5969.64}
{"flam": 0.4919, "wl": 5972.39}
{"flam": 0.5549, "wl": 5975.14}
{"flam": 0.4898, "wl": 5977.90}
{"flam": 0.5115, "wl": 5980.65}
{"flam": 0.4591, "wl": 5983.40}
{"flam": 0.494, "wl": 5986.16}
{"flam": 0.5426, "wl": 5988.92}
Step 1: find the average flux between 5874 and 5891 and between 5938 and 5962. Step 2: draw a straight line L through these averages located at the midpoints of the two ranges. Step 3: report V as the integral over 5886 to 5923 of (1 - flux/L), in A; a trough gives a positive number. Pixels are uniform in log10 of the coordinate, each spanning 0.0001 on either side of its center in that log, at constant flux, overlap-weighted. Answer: 2.8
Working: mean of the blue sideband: 0.519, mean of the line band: 0.481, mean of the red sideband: 0.526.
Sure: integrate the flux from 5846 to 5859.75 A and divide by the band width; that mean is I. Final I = 0.503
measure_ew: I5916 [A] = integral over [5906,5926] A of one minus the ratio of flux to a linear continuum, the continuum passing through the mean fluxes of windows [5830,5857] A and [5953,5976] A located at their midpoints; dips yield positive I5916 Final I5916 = 0.7 A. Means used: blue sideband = 0.519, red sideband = 0.498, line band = 0.489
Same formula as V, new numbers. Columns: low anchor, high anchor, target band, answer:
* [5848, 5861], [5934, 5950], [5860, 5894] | -0.9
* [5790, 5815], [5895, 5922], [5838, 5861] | -1.4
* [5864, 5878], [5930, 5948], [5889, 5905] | 1.4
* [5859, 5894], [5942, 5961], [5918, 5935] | 1.5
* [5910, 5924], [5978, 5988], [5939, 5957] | -1.5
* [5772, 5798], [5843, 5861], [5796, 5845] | -0.8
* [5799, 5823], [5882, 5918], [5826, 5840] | -0.2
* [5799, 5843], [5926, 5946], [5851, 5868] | 0.0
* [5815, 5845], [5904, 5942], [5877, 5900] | 0.2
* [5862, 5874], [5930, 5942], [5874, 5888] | -0.4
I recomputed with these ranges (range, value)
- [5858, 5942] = 0.495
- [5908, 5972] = 0.497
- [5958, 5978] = 0.491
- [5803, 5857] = 0.518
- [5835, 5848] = 0.528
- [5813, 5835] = 0.531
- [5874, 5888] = 0.523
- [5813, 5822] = 0.527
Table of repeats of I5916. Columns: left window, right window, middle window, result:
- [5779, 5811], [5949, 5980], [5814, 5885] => -2.68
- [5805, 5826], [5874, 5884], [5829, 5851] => 0.20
